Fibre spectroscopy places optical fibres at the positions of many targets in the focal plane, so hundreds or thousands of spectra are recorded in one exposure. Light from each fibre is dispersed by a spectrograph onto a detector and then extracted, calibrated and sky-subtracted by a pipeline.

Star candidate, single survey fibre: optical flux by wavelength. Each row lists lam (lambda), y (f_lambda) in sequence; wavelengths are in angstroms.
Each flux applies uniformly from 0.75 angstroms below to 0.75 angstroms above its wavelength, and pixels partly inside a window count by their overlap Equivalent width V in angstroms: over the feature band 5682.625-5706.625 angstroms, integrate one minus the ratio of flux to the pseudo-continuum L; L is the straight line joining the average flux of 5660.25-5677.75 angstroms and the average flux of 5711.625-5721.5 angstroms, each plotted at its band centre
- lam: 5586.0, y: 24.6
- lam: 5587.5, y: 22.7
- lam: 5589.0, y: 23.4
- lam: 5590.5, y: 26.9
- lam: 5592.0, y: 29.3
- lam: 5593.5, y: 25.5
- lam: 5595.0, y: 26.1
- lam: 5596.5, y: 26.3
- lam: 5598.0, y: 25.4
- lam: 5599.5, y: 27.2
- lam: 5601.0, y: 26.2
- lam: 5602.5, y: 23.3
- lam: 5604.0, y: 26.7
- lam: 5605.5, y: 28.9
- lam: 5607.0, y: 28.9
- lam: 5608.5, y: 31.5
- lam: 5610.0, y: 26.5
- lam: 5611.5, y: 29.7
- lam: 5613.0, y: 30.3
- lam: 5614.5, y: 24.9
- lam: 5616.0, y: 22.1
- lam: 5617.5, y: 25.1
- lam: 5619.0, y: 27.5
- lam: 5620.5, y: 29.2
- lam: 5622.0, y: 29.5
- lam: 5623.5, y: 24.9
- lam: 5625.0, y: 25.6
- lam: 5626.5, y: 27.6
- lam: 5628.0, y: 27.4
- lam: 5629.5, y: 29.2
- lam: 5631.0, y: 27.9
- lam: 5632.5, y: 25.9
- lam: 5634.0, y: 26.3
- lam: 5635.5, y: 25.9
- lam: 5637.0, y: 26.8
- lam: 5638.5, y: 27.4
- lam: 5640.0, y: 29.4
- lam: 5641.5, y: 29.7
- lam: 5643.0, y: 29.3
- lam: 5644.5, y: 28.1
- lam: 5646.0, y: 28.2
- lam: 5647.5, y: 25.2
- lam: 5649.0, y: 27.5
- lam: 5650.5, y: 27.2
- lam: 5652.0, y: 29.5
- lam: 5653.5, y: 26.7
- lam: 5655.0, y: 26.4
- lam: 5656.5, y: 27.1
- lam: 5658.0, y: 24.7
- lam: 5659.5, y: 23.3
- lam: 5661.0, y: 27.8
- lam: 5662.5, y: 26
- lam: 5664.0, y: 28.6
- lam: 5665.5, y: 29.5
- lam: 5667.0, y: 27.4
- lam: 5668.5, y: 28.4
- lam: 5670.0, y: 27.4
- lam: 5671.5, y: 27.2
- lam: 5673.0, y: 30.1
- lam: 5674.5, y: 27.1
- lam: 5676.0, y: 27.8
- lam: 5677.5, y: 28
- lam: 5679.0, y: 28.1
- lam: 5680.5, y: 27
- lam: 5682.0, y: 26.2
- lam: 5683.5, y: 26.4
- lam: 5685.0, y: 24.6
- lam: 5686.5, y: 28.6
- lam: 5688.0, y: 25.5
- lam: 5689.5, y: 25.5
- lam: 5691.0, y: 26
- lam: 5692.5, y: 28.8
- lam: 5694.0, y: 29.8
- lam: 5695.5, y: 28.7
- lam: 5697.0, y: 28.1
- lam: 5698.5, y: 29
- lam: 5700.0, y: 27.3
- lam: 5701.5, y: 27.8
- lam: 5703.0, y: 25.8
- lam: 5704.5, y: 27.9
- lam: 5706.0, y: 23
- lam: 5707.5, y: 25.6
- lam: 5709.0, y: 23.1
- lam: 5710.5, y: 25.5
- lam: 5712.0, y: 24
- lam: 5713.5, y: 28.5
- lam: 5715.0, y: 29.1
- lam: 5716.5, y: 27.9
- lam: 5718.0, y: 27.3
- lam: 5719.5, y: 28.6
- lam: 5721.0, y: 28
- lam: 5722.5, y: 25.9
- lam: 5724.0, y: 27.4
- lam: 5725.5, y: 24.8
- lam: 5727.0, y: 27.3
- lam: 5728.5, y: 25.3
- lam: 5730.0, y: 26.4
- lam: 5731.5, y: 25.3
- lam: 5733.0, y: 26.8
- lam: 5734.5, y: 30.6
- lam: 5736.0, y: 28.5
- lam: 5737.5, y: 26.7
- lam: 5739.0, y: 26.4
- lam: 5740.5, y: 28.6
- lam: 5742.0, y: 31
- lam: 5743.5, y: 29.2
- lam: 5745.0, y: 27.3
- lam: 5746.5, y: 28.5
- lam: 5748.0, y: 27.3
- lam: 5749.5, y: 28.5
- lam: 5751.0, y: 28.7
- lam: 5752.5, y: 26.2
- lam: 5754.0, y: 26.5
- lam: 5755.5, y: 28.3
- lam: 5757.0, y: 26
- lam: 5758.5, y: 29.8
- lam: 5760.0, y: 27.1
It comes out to 0.7 angstroms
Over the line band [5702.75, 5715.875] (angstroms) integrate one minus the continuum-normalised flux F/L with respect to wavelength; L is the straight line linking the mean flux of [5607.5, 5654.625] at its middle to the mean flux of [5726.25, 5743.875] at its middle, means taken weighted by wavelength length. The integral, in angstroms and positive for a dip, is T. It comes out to 0.83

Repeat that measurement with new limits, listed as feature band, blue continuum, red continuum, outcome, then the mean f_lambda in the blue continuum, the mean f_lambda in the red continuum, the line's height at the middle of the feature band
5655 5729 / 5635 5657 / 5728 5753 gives 1.9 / 27.7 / 27.8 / 27.7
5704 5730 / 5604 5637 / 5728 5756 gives 1.2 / 27.3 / 27.7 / 27.6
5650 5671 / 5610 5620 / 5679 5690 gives -0.5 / 26.7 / 26.4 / 26.5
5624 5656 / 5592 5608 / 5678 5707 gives -0.8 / 26.7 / 27.1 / 26.8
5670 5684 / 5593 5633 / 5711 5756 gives -0.1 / 27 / 27.5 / 27.3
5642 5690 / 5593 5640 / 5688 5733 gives -0.6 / 27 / 26.8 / 26.9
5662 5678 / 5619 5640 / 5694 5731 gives -0.5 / 27.3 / 26.8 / 27.1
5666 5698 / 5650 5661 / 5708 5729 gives -1.1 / 26.5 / 26.6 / 26.5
